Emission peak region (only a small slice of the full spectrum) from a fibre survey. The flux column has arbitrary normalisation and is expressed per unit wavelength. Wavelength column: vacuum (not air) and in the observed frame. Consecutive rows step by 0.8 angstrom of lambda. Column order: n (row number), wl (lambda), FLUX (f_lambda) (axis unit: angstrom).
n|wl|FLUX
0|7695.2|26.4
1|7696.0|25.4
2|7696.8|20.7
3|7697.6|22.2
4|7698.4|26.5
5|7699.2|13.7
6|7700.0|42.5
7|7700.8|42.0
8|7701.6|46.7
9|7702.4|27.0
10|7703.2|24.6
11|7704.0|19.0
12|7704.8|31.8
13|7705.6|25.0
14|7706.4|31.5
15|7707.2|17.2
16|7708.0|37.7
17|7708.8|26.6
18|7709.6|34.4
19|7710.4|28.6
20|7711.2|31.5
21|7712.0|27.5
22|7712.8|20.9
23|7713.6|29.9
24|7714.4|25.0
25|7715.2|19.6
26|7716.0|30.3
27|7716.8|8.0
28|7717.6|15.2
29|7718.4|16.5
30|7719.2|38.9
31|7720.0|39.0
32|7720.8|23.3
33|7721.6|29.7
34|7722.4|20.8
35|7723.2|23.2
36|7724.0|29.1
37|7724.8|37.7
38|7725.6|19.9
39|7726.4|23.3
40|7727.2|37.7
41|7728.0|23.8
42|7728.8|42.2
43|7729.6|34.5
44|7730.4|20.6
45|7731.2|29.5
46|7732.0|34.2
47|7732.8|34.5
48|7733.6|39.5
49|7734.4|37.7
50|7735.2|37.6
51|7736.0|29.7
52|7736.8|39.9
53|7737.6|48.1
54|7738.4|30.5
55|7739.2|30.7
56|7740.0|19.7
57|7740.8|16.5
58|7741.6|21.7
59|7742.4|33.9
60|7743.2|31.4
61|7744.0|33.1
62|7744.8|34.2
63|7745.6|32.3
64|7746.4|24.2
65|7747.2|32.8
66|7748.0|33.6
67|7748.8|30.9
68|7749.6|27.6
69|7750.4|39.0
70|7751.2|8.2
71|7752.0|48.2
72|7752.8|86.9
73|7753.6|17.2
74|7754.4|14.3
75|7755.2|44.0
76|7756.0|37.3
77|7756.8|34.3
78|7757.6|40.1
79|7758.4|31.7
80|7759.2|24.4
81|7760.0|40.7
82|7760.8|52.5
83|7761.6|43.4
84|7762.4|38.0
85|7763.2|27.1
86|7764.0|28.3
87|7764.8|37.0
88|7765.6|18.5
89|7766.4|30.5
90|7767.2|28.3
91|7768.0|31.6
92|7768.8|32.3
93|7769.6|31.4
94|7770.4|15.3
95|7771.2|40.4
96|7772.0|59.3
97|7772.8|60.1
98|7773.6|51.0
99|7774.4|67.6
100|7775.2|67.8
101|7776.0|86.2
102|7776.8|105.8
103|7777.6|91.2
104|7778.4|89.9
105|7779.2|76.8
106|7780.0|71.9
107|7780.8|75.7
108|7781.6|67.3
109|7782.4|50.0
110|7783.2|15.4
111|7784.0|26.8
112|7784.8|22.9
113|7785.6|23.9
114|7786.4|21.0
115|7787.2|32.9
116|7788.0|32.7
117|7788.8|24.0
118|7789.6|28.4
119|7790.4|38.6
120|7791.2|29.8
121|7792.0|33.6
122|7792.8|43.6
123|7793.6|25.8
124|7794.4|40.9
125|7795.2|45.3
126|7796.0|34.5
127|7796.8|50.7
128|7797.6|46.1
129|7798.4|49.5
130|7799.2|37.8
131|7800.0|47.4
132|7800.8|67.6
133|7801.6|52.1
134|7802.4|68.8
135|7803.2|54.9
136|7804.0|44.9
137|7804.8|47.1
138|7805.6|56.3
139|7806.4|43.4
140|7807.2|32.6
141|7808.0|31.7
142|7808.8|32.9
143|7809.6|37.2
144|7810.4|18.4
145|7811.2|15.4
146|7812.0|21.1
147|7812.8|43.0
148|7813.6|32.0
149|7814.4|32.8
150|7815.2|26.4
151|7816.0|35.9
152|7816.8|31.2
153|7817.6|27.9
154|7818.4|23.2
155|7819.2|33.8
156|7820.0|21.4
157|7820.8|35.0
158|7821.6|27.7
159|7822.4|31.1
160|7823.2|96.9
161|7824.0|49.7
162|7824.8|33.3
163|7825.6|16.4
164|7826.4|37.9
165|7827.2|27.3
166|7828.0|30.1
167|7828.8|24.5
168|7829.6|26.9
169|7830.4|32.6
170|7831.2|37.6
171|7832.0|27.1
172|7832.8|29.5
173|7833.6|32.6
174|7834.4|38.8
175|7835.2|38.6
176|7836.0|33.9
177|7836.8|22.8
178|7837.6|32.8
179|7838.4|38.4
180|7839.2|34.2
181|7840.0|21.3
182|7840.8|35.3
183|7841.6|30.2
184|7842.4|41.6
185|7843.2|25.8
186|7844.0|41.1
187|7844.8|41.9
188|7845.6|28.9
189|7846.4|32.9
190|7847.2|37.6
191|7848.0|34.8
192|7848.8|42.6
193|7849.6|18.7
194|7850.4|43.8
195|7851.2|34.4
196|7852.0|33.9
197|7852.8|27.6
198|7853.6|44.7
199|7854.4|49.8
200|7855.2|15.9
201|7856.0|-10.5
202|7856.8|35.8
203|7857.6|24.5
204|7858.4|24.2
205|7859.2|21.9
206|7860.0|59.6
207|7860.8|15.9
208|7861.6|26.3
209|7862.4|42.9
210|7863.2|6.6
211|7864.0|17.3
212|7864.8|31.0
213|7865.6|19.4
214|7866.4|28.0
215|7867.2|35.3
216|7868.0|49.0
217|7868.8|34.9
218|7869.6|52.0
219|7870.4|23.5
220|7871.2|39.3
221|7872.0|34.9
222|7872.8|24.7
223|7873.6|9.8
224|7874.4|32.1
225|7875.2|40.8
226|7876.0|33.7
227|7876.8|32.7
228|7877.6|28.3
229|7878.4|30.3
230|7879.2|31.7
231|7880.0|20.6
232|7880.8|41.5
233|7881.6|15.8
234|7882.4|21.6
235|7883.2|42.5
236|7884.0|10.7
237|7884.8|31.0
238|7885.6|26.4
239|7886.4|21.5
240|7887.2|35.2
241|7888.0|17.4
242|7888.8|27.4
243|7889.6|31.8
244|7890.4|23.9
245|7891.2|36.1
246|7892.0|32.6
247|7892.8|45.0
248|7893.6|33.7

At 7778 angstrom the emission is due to H-alpha 6563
